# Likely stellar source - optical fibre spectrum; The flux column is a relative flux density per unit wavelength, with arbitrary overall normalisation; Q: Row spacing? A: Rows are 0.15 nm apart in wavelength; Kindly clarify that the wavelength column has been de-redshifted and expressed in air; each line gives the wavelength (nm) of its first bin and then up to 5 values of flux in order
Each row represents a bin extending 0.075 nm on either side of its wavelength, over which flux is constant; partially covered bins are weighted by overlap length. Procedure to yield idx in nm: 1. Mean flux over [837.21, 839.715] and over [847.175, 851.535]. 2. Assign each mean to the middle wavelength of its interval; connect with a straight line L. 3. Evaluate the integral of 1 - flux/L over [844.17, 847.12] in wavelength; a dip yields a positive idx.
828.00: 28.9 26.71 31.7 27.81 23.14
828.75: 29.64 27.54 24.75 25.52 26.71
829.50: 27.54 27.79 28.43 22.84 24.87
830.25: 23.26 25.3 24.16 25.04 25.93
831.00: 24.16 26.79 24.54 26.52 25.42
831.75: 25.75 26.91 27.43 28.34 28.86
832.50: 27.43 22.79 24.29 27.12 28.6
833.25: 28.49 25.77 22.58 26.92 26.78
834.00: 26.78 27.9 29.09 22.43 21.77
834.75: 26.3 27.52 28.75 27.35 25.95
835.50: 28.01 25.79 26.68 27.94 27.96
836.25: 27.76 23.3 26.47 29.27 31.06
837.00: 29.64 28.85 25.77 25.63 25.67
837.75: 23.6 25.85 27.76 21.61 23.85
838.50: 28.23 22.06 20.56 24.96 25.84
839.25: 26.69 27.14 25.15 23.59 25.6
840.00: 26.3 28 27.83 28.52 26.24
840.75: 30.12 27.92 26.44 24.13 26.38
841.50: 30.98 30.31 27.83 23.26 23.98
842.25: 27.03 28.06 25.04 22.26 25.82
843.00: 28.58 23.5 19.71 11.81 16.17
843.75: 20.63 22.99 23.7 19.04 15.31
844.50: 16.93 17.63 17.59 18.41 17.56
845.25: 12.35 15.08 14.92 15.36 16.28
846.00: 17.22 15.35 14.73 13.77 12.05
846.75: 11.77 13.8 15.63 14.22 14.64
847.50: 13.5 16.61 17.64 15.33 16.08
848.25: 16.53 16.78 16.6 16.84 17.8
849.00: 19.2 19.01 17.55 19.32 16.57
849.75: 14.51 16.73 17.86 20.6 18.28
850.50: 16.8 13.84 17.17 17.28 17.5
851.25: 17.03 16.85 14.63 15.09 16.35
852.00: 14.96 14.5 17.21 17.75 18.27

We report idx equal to 0.63 nm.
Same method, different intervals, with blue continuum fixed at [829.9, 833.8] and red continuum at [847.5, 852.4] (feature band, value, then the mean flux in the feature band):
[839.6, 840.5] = -0.20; 26.5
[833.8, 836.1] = -0.23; 26.6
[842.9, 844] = -0.03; 20.7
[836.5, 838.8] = -0.32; 26.2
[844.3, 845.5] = 0.18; 16.3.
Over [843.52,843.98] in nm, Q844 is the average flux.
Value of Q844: 19.9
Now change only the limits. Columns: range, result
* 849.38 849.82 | 16.8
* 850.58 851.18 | 16.5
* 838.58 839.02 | 22.5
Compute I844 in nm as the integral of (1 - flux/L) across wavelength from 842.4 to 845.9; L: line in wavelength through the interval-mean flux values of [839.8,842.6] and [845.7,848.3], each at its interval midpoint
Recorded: 0.31 nm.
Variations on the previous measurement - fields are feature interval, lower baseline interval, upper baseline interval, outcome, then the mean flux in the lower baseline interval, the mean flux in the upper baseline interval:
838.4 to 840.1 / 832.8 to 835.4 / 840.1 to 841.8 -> 0.15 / 26.4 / 27.9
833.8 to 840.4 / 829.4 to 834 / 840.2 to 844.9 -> -0.36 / 26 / 23.7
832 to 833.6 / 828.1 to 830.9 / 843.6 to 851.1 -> -0.14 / 26.2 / 16.6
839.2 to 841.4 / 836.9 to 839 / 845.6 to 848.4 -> -0.39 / 25.4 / 15.1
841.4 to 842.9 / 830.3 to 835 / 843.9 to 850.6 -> -0.50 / 26.1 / 16.5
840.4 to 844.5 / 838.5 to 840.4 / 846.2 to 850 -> -0.34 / 25.5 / 15.9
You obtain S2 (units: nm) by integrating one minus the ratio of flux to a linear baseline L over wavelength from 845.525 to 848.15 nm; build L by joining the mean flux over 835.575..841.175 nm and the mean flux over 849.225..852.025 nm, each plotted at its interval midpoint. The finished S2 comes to 0.64 nm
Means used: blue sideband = 26.3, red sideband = 16.8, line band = 14.9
